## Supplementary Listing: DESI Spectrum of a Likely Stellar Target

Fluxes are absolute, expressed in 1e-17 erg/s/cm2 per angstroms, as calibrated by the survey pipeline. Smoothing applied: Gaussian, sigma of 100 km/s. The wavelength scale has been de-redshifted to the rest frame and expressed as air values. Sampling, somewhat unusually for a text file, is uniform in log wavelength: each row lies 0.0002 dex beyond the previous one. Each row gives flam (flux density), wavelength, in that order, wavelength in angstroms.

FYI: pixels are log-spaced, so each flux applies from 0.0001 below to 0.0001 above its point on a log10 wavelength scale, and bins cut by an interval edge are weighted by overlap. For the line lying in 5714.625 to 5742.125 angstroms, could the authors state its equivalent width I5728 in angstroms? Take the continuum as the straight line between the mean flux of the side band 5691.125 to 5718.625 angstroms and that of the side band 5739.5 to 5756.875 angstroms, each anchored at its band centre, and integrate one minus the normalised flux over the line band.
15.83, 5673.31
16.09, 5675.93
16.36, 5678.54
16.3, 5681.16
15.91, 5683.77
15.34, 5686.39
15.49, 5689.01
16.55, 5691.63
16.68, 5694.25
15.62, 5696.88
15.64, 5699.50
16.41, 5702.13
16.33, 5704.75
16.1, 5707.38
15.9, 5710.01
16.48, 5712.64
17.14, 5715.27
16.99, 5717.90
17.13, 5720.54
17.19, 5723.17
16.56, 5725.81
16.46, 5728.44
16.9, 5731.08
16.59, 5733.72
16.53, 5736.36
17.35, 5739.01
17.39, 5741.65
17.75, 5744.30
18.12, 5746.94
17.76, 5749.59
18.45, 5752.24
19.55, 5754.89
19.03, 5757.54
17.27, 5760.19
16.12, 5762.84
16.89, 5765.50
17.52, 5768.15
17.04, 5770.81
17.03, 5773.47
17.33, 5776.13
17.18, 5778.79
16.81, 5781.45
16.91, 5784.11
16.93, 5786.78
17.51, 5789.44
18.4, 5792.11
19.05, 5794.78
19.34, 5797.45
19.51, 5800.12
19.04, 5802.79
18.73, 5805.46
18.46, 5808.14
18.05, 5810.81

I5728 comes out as 0.65 angstroms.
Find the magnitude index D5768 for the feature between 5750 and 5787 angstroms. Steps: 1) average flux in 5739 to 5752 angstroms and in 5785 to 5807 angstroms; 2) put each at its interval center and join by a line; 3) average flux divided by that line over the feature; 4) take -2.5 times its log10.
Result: 0.040 mag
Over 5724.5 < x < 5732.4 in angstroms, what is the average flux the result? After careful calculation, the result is 16.7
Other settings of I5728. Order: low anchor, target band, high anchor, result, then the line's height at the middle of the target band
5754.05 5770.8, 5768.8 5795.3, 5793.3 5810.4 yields 1.3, 18.3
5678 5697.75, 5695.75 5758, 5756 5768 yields -1.0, 16.7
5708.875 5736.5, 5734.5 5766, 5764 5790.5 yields -1.4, 16.9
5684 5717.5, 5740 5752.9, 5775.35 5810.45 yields -0.5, 17.1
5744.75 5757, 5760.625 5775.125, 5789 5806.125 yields 1.3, 18.6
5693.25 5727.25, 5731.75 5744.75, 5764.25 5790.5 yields -0.3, 16.7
